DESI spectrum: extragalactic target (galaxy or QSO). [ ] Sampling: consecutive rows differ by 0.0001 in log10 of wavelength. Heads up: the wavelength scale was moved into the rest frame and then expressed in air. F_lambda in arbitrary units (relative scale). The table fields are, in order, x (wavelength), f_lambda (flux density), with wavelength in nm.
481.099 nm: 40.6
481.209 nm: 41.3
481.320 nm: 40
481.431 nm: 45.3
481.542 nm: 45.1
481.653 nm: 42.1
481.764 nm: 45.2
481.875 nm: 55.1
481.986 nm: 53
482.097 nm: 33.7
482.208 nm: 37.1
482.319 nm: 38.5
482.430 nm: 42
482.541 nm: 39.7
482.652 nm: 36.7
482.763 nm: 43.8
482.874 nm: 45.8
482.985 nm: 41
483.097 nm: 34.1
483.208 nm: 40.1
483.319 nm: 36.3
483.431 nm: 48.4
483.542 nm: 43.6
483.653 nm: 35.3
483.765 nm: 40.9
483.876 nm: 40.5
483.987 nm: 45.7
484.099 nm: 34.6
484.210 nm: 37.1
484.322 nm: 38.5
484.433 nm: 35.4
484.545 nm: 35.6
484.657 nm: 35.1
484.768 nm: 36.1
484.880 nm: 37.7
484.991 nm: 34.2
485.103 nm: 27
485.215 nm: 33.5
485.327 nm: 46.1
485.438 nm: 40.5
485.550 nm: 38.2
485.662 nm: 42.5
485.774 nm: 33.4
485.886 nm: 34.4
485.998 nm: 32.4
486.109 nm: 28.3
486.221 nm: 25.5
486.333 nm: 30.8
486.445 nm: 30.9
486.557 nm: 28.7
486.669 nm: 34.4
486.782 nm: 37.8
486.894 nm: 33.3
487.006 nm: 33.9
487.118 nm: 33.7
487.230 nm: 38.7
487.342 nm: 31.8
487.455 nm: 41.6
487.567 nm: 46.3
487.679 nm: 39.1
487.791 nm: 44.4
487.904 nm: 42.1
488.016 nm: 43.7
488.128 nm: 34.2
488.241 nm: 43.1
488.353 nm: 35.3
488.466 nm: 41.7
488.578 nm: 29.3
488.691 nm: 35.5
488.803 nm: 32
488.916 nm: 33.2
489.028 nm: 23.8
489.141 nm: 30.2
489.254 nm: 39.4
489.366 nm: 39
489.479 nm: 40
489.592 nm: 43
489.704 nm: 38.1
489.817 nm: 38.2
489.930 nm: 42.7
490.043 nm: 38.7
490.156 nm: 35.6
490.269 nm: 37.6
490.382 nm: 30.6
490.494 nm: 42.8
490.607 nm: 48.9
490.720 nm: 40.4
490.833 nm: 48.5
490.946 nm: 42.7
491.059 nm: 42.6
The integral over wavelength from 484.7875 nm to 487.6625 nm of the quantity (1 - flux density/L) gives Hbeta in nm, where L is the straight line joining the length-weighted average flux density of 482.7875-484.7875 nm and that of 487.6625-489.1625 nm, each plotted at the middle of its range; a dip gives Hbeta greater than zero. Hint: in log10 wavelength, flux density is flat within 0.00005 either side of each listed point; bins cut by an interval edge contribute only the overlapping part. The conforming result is 0.20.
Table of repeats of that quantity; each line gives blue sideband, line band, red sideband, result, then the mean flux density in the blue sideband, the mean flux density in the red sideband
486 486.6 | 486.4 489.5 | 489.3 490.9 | -0.22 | 29.2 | 40.3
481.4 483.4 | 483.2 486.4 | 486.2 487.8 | 0.15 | 41.9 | 35.3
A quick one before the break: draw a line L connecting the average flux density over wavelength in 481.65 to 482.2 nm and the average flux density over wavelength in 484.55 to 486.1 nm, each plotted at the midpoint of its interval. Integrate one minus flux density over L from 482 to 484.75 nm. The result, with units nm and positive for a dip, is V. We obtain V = 0.134 nm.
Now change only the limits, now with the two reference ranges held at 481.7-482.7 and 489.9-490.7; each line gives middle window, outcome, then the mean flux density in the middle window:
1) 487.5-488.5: -0.02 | 41.1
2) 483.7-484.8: 0.10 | 38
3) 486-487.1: 0.25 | 31.6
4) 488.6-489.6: 0.13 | 34.5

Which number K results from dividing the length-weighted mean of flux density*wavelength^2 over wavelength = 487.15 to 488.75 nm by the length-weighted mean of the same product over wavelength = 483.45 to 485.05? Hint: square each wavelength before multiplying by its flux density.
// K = 1.04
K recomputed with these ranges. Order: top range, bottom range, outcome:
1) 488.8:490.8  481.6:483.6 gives 0.93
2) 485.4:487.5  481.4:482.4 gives 0.79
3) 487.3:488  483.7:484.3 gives 1.06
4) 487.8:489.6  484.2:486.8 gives 1.07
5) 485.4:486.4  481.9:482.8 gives 0.84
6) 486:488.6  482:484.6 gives 0.93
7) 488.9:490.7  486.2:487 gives 1.20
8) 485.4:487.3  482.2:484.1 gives 0.85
